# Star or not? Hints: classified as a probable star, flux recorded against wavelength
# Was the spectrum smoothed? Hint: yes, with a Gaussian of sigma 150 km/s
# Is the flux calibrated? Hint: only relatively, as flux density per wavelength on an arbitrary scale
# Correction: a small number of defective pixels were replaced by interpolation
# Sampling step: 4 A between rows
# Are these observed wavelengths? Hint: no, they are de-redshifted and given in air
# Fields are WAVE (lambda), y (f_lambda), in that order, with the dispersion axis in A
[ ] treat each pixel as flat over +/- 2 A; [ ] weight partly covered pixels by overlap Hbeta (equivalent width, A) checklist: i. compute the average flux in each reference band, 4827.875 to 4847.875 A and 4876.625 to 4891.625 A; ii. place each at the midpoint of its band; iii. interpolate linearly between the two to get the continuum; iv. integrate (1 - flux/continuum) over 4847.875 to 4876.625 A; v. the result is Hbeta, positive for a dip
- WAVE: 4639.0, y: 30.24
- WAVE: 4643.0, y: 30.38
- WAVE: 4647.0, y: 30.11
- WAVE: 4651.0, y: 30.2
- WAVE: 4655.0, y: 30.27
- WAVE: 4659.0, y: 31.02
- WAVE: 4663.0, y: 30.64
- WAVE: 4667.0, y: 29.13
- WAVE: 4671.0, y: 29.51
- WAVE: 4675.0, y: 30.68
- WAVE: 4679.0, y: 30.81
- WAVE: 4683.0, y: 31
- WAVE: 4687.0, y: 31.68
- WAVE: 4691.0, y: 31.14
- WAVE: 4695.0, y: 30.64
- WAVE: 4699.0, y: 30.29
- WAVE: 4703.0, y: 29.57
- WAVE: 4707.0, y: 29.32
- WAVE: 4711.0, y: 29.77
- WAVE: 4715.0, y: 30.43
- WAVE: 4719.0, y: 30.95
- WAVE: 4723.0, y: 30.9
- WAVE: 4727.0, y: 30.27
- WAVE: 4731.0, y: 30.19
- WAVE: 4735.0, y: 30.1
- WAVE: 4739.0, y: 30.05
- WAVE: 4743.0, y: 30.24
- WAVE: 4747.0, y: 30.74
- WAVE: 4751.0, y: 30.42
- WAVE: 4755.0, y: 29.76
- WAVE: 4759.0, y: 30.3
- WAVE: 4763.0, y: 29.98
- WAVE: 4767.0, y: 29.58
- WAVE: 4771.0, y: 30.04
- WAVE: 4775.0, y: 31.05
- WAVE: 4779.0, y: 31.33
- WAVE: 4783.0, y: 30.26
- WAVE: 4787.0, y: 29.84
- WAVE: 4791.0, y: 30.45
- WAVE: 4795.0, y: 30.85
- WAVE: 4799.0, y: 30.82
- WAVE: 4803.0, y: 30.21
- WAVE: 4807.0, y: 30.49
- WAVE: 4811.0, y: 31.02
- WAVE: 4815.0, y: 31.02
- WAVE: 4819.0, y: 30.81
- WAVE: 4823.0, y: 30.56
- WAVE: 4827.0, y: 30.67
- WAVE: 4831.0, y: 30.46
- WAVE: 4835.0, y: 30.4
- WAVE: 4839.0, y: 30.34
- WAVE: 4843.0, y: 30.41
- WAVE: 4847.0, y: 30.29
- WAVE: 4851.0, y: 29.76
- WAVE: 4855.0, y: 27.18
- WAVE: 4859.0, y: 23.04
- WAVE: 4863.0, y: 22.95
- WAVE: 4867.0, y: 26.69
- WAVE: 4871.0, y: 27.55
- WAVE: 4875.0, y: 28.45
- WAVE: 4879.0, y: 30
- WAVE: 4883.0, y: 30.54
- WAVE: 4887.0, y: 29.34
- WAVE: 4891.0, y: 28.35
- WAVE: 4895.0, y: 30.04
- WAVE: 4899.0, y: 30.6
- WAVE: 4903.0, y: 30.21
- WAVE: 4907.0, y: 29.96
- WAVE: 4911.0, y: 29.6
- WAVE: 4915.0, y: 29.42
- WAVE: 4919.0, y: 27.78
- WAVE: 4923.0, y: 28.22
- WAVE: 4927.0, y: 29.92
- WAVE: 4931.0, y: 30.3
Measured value 3.2 A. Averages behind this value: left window 30.4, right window 29.6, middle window 26.6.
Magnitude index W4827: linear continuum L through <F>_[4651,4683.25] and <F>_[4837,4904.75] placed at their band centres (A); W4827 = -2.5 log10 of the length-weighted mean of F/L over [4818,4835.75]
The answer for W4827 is -0.059 mag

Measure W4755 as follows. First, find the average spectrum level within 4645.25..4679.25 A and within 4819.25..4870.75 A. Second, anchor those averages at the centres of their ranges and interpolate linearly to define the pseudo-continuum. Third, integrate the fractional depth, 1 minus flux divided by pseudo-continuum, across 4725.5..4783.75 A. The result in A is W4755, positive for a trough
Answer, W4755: -1.7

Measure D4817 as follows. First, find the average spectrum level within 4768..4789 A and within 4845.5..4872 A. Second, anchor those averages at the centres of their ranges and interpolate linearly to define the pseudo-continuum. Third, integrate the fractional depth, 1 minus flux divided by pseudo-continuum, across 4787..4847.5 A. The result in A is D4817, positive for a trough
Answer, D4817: -4.13 A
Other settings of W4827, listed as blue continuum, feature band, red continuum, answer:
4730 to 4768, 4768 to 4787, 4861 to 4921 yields -0.02 mag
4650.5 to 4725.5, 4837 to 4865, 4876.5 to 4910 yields 0.09 mag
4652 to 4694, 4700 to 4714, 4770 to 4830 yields 0.03 mag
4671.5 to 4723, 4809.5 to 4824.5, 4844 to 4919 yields -0.06 mag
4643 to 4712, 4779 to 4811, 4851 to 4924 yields -0.05 mag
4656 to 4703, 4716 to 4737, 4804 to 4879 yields -0.01 mag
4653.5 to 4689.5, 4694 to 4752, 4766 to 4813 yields 0.01 mag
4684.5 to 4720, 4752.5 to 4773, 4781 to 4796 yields 0.01 mag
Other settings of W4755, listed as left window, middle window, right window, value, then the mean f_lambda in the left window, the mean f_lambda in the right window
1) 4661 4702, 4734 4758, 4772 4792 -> 0.3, 30.5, 30.6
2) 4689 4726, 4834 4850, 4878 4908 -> -0.2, 30.3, 29.9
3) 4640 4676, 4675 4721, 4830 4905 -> -0.9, 30.2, 28.7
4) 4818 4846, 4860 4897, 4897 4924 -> 2.2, 30.5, 29.4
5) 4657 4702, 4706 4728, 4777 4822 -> 0.2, 30.6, 30.6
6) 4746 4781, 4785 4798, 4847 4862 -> -0.5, 30.3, 26.9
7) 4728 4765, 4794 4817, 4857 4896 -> -1.3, 30.2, 27.6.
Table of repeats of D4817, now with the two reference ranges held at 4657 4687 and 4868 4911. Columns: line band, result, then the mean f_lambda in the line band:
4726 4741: 0.0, 30.1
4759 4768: 0.0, 29.9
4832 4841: -0.2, 30.4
